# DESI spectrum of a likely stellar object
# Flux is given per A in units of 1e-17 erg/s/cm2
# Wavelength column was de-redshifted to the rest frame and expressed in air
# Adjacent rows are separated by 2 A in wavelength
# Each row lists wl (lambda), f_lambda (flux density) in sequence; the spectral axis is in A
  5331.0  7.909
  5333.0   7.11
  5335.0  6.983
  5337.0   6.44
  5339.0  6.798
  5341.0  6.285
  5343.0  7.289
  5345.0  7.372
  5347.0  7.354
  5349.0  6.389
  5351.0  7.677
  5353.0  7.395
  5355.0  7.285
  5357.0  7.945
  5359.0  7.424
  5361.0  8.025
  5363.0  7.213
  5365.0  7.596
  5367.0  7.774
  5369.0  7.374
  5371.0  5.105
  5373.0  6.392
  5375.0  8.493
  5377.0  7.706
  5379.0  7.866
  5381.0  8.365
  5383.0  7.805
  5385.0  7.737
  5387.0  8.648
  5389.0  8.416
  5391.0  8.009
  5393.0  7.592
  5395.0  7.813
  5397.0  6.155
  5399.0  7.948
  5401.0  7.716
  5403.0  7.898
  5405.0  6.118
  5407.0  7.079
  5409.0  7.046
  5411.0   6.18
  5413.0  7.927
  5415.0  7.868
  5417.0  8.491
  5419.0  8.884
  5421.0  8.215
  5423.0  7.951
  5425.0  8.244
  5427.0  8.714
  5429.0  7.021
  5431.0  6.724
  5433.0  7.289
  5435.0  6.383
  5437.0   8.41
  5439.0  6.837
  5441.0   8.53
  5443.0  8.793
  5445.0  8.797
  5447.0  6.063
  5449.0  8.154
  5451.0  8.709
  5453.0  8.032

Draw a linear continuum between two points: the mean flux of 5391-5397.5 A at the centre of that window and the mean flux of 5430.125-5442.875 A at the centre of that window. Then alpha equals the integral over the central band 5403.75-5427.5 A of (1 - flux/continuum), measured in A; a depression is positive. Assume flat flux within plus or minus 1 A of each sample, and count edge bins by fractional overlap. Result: -0.9 A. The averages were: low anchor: 7.39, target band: 7.71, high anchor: 7.47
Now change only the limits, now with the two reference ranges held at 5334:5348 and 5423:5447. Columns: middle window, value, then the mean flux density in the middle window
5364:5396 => -1.78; 7.67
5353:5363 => -0.74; 7.6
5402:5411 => 0.66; 6.94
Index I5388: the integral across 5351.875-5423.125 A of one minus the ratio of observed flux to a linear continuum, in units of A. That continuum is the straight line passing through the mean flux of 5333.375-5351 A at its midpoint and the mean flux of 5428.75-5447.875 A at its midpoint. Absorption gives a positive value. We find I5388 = -3.9 A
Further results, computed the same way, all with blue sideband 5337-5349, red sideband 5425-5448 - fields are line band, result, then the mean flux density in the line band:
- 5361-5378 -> -0.33 A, 7.25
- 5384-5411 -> -0.65 A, 7.5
